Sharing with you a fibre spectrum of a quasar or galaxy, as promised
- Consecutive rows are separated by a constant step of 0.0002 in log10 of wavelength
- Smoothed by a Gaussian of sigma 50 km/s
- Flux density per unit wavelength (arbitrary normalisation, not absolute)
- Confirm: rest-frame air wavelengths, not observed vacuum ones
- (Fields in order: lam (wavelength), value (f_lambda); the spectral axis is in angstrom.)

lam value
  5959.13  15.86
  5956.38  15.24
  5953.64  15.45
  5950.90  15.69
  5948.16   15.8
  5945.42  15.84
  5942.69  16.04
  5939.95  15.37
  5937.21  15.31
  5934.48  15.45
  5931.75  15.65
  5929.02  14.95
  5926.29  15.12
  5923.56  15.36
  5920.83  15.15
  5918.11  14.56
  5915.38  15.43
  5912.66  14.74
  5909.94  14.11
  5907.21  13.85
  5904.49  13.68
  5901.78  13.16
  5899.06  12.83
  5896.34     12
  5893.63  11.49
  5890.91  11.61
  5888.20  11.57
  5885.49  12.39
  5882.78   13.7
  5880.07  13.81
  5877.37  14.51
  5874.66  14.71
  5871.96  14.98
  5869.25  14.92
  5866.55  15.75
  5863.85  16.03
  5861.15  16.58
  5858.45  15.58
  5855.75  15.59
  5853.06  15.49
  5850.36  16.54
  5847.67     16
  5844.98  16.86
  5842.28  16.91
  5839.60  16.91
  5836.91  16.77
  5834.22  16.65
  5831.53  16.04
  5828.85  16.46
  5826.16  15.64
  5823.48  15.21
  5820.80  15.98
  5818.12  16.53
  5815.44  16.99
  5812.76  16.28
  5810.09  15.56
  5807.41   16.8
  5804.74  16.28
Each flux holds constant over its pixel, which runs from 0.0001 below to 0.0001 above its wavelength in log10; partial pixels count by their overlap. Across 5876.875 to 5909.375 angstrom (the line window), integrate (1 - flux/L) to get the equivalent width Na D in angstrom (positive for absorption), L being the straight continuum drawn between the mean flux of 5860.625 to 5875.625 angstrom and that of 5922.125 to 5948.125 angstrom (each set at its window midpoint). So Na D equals 5.4 angstrom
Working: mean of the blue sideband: 15.5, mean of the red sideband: 15.5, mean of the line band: 12.9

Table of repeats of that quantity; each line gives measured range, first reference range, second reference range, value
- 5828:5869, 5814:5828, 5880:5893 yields -4.83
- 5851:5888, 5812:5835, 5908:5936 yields 1.89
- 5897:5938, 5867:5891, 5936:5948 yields 0.99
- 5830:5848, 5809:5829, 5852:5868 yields -0.75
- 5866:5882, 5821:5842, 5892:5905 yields -0.90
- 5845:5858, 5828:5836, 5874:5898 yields -0.75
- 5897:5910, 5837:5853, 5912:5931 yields 1.72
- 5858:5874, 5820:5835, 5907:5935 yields -0.04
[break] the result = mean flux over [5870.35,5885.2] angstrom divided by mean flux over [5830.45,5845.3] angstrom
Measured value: 0.85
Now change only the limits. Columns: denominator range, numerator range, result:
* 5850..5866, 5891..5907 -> 0.79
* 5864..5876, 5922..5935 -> 1.01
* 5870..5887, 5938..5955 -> 1.12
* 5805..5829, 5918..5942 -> 0.95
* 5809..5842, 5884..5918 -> 0.81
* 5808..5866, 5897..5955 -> 0.92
